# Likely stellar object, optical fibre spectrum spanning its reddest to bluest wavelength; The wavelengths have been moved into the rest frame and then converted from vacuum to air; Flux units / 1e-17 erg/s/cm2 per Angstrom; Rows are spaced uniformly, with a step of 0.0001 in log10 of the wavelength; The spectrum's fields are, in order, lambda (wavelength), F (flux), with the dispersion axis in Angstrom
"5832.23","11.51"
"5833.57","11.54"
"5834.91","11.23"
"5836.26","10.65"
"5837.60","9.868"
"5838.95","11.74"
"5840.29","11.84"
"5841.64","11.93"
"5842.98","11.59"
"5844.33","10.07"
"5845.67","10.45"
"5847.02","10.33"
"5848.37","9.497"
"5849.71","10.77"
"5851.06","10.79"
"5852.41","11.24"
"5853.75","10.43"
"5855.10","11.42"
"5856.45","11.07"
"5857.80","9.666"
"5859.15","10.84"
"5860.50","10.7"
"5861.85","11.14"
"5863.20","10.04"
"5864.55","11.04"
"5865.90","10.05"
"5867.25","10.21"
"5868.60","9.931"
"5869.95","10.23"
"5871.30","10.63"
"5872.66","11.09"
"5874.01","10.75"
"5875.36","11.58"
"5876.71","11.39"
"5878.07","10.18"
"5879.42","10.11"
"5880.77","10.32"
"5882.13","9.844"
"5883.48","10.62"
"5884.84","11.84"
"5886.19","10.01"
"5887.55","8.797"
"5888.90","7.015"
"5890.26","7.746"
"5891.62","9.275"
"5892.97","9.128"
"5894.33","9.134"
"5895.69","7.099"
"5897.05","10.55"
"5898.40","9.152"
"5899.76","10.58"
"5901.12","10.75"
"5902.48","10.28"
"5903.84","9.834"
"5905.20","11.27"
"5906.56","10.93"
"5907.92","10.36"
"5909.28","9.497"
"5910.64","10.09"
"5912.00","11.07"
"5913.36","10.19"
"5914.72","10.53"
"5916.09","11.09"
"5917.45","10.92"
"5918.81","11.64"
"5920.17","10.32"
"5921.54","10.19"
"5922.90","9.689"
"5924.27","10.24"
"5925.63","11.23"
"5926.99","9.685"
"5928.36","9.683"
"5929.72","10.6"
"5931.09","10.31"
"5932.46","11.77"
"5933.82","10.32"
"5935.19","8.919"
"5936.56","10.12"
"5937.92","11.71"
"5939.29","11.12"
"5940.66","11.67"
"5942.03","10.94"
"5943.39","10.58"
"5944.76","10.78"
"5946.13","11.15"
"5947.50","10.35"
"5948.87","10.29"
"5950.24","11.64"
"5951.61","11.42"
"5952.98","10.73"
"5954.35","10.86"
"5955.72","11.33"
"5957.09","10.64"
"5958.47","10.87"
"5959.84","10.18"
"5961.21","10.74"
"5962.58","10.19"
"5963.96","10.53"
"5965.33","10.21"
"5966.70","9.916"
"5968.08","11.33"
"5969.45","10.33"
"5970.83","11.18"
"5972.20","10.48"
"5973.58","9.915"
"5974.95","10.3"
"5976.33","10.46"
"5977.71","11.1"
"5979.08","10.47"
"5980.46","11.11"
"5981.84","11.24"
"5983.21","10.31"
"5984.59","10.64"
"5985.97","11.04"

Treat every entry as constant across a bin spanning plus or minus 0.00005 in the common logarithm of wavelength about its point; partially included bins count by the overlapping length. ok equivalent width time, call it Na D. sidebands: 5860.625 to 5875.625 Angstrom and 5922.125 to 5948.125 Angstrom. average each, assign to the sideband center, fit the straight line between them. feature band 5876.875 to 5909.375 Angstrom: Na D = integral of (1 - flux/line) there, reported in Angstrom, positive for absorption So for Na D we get 2.42 Angstrom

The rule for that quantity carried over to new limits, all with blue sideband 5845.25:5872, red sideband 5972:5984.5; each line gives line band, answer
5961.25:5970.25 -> 0.12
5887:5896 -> 1.87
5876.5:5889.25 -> 0.60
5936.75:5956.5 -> -0.81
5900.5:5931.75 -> 0.33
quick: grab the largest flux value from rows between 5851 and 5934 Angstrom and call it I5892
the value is 11.84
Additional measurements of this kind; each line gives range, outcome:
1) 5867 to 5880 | 11.58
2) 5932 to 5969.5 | 11.77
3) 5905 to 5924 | 11.64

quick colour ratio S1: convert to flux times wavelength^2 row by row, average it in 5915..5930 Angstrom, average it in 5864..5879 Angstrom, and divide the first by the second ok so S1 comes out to 1.00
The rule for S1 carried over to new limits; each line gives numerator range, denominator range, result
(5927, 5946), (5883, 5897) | 1.19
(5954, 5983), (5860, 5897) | 1.10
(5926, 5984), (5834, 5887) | 1.03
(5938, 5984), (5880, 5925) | 1.10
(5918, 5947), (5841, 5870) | 1.03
